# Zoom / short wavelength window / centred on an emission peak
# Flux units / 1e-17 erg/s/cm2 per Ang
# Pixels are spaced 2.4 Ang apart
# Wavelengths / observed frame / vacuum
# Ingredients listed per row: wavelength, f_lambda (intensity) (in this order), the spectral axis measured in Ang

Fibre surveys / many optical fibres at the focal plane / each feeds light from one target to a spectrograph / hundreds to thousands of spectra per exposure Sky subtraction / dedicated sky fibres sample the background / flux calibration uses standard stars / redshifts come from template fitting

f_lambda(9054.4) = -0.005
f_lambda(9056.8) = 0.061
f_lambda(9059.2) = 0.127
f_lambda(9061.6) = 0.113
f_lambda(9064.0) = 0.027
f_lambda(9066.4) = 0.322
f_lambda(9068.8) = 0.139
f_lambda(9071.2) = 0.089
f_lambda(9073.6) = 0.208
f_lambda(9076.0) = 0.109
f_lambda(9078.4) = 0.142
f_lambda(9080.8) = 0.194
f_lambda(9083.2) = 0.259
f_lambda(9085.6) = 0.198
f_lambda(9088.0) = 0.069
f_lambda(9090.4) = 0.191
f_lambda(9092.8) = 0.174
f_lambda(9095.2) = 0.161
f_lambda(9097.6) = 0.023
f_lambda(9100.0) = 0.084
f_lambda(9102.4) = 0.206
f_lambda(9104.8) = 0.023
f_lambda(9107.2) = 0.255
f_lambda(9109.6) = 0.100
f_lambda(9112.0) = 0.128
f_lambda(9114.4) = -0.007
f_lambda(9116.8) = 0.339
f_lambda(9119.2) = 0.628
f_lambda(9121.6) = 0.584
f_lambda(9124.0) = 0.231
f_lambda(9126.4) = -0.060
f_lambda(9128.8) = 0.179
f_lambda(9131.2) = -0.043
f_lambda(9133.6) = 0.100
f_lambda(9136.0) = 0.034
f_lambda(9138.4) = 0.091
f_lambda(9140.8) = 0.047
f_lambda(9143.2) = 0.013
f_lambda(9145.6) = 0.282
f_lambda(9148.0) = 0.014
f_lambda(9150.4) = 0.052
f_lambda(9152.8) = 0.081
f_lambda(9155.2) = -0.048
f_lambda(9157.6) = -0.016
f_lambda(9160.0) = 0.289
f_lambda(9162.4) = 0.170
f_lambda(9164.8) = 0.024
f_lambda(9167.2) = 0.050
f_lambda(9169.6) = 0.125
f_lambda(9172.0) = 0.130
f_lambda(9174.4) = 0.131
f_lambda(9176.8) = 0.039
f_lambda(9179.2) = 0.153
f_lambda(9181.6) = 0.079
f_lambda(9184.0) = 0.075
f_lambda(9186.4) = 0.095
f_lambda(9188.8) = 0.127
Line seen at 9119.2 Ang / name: H-beta 4861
